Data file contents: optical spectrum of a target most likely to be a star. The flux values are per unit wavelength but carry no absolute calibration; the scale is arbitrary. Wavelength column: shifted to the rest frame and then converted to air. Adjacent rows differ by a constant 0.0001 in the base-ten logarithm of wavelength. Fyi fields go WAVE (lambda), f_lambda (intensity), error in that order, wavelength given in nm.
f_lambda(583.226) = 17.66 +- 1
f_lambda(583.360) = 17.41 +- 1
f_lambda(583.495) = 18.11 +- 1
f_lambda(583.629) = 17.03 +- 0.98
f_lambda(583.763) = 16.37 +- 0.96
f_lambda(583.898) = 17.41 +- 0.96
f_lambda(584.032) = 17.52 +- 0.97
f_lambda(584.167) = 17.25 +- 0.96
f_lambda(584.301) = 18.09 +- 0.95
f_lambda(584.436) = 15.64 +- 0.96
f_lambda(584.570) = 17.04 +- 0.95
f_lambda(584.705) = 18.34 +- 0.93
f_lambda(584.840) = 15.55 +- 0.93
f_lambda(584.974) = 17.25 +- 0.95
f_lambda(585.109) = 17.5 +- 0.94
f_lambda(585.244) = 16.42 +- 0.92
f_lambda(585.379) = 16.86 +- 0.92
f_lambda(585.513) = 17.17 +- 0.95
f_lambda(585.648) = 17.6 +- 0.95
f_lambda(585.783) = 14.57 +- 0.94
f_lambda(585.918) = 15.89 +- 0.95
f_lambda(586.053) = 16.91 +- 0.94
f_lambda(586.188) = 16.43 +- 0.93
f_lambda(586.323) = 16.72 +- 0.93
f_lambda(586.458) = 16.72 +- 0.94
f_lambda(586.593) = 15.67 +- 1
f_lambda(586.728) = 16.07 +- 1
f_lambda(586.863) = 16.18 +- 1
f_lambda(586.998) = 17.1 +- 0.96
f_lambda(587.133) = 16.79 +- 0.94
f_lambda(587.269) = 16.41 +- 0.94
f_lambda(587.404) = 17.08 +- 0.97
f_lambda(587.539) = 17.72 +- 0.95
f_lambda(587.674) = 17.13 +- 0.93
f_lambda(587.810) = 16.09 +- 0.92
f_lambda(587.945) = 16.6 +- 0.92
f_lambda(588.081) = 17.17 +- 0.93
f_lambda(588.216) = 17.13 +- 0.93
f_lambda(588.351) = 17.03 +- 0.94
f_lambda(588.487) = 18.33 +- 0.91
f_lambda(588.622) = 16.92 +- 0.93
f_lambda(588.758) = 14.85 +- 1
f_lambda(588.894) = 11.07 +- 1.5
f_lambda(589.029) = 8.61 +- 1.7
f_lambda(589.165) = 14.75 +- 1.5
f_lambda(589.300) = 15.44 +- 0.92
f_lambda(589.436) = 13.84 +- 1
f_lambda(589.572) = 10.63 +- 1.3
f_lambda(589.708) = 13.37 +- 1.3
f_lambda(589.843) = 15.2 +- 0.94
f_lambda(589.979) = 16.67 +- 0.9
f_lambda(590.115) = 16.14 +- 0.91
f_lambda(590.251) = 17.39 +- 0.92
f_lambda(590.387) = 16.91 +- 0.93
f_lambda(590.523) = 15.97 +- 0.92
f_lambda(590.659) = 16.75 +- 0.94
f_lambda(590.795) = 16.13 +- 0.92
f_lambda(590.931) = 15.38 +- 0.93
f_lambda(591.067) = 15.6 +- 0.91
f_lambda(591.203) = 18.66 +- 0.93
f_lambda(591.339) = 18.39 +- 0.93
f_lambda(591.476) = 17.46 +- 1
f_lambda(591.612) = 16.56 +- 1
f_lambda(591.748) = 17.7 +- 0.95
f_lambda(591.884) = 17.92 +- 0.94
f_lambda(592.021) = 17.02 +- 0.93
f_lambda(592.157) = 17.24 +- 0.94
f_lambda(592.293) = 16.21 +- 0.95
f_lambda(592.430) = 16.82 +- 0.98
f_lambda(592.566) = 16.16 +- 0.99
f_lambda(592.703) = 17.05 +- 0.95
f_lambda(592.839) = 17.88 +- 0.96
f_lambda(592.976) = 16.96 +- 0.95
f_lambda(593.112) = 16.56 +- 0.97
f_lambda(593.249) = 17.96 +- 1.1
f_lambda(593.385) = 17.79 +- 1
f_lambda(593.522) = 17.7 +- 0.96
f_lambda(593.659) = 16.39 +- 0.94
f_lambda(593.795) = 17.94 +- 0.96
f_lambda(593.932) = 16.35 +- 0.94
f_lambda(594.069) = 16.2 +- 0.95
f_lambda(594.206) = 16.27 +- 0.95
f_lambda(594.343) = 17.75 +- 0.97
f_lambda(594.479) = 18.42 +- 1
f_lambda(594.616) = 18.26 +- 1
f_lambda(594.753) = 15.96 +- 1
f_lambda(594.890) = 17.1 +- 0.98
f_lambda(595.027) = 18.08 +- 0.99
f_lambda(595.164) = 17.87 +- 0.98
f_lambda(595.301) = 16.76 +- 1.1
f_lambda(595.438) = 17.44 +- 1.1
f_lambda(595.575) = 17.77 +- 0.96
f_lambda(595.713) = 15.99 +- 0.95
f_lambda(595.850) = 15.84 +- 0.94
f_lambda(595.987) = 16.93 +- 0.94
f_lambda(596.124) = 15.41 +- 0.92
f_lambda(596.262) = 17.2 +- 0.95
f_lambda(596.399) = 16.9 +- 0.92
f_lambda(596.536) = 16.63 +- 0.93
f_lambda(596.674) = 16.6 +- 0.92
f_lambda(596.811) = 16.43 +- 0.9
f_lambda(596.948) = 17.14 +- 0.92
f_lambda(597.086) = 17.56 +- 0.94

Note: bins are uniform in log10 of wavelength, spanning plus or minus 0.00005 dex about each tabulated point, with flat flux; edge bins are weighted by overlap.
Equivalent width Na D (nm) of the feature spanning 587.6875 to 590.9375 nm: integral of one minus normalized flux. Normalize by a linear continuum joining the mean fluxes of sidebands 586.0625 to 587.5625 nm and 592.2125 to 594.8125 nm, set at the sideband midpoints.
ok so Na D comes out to 0.27 nm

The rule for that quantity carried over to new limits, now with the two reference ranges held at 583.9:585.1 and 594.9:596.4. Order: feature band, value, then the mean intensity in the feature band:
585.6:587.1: 0.07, 16.3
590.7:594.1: -0.01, 17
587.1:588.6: 0.00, 17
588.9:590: 0.24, 13.3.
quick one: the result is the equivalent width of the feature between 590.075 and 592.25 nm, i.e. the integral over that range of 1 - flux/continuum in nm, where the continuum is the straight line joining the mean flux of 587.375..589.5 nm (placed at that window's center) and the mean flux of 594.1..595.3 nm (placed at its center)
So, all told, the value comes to -0.077 nm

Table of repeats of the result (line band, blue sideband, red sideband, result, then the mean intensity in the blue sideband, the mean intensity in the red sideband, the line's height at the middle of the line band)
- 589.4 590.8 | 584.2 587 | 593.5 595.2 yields 0.13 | 16.7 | 17.2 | 17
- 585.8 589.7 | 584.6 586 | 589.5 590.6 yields 0.07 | 16.7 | 15.3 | 16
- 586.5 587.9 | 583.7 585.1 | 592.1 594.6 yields 0.04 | 17.1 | 17.1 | 17.1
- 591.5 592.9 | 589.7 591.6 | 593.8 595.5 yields -0.02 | 16.5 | 17.2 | 16.8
